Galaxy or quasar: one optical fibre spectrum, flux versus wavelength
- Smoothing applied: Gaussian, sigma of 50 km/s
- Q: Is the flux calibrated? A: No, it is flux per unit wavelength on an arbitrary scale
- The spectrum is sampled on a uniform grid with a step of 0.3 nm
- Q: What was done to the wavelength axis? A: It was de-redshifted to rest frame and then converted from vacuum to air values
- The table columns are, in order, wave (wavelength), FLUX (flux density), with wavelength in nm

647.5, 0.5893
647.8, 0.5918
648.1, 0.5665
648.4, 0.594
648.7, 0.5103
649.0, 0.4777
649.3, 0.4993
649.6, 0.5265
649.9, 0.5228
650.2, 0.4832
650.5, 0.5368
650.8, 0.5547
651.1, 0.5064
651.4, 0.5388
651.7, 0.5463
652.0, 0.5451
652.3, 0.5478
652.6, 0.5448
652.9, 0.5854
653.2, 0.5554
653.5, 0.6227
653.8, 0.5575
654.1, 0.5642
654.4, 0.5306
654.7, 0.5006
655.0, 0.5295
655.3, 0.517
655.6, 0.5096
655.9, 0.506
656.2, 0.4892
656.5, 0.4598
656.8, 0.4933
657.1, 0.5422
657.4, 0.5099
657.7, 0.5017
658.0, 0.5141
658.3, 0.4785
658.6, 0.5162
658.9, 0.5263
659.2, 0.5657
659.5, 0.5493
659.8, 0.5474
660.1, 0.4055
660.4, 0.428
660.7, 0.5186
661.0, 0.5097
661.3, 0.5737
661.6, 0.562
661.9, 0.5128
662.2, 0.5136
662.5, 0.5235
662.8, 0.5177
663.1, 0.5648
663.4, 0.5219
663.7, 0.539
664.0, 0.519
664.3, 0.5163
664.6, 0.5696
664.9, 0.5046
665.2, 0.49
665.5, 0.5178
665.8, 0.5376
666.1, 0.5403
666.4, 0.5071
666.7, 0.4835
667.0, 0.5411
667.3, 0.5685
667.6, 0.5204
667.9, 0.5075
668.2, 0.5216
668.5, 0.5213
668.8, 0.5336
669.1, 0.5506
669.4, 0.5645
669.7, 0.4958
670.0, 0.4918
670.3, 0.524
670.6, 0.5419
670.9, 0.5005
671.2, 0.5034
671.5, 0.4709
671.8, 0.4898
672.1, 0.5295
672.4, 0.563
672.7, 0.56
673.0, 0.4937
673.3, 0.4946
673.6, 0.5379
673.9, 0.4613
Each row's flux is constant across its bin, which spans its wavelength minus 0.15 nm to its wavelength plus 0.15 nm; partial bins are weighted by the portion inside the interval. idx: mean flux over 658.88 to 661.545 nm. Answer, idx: 0.515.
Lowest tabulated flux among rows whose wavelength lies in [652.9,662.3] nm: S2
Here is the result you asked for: 0.4055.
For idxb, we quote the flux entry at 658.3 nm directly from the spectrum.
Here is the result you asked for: 0.4785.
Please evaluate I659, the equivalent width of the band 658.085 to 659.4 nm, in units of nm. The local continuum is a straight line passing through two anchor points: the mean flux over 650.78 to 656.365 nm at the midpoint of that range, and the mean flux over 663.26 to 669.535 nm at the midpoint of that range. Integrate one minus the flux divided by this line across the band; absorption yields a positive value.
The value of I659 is 0.03 nm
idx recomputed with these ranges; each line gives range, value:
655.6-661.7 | 0.509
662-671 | 0.525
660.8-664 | 0.533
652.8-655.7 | 0.547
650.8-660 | 0.53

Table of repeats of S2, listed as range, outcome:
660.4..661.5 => 0.5097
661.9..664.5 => 0.5136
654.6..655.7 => 0.5006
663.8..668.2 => 0.4835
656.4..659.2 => 0.4598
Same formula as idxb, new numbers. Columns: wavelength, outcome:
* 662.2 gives 0.5136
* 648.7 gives 0.5103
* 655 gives 0.5295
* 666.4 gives 0.5071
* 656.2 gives 0.4892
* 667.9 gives 0.5075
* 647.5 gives 0.5893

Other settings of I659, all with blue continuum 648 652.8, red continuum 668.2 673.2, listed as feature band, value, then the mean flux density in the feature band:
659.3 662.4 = 0.08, 0.513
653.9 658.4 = 0.15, 0.511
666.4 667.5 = -0.01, 0.527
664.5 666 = 0.00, 0.523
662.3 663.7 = -0.02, 0.532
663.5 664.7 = -0.02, 0.534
